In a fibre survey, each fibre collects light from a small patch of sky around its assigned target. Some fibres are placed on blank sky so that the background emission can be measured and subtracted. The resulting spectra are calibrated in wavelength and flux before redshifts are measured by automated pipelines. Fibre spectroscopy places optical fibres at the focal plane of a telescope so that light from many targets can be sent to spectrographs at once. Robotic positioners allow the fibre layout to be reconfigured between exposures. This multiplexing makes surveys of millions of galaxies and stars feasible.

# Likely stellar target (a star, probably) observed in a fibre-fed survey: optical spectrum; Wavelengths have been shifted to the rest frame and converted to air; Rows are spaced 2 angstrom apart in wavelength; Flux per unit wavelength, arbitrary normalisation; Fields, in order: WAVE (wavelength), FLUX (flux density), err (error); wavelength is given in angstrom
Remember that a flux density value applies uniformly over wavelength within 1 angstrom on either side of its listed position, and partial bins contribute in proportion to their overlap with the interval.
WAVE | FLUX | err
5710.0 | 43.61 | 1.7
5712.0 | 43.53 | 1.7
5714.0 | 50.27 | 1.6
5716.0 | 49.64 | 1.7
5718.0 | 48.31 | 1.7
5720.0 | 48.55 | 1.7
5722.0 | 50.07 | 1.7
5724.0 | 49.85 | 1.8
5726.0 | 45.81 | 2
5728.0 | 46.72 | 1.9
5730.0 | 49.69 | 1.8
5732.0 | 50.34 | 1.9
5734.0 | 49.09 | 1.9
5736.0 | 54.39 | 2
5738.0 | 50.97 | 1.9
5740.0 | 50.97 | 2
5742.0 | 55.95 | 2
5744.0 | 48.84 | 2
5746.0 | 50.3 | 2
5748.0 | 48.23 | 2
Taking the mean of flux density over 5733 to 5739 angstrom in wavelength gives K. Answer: 51.5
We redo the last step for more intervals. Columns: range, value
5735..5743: 53.1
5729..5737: 50.9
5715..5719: 49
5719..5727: 48.6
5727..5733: 48.9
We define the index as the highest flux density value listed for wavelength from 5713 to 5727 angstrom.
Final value 50.27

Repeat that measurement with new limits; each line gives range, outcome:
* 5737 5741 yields 50.97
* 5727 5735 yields 50.34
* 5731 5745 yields 55.95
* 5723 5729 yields 49.85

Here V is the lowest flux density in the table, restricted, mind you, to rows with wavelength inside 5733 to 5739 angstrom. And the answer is 49.09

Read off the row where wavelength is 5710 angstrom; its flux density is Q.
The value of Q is 43.61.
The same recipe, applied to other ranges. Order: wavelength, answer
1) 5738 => 50.97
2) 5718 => 48.31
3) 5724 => 49.85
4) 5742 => 55.95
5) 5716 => 49.64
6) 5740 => 50.97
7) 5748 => 48.23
